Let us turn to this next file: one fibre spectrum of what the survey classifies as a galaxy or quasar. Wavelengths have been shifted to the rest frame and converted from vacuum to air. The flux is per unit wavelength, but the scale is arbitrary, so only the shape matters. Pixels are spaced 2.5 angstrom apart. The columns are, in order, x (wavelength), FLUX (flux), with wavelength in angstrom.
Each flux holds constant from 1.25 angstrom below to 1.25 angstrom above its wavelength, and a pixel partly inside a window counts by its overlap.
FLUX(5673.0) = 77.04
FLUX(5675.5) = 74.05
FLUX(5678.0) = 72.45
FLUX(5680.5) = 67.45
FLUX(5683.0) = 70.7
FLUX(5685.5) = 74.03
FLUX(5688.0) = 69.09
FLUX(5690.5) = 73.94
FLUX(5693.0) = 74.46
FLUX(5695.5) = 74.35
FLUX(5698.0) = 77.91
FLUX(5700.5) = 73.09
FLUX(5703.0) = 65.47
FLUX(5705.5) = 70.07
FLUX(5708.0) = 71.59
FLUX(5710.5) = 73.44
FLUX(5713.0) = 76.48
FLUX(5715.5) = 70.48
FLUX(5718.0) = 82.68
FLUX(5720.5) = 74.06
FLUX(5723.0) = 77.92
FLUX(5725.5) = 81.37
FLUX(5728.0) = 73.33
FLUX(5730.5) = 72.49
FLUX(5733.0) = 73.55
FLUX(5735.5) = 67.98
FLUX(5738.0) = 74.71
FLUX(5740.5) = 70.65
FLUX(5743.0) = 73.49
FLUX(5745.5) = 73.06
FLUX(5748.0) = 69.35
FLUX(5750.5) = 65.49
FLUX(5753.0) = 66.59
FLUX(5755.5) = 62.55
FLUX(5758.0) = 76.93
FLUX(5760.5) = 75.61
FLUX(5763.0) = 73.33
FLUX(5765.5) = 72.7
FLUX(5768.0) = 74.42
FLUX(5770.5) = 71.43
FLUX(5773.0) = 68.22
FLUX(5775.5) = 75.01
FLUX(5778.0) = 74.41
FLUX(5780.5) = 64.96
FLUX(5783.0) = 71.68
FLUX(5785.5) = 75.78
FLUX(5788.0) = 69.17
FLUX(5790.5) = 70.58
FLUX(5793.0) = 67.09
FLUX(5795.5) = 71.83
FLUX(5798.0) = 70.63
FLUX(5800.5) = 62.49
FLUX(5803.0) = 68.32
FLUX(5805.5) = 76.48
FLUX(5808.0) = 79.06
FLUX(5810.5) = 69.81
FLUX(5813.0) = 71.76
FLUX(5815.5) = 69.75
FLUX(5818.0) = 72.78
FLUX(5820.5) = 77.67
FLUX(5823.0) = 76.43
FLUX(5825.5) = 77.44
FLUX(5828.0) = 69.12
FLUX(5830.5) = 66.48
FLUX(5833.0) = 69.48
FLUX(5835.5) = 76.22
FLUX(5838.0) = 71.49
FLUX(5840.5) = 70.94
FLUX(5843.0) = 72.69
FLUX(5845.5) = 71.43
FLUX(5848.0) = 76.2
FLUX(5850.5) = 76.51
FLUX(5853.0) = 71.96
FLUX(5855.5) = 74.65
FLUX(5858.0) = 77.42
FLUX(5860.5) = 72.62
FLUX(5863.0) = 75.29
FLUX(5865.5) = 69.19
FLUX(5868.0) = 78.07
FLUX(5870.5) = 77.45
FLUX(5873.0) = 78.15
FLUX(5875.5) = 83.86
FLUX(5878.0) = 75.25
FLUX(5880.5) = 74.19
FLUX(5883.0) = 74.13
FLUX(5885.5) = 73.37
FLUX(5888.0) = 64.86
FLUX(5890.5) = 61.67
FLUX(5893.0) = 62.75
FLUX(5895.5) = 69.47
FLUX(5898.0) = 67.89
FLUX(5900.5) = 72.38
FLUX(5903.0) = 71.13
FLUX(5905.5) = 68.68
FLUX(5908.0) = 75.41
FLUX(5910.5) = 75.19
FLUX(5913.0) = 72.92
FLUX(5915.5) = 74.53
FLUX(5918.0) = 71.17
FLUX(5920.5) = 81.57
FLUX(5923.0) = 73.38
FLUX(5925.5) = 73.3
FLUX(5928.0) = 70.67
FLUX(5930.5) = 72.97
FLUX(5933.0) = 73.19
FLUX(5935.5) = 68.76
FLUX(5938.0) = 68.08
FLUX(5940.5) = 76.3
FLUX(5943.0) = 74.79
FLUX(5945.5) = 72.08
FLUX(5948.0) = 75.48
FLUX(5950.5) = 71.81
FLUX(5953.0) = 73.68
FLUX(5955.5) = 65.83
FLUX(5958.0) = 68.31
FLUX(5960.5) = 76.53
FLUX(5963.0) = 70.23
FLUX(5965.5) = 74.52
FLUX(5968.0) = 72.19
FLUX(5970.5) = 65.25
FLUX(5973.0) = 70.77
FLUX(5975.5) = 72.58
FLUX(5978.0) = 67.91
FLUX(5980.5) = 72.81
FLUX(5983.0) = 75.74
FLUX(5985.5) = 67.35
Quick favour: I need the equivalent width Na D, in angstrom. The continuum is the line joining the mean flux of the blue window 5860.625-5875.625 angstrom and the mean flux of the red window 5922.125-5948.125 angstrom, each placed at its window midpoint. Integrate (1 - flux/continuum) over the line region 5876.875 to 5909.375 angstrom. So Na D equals 2.0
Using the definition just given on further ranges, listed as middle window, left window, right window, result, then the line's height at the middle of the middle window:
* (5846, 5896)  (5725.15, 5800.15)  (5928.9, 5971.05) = -1.20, 71.7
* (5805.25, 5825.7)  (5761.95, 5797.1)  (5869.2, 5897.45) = -0.75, 71.7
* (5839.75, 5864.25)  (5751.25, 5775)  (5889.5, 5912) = -1.36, 70.2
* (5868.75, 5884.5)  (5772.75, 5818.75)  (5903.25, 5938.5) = -1.06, 72.3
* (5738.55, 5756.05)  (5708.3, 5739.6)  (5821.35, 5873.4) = 1.25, 74.5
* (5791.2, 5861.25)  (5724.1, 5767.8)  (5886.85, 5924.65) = -0.96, 71.5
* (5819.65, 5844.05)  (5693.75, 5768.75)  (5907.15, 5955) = 0.12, 73.1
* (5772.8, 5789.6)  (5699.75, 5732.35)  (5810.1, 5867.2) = 0.46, 73.5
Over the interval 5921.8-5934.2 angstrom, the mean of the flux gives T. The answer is 72.7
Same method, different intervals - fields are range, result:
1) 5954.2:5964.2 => 70.2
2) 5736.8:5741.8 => 72.7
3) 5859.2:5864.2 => 74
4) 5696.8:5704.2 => 72.2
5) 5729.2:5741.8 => 71.9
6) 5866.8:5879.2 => 78.6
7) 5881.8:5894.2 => 67.3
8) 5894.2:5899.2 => 68.6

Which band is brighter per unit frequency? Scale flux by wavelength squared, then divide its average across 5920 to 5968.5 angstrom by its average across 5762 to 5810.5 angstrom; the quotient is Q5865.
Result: 1.1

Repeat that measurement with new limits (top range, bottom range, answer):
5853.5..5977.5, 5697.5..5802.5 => 1.07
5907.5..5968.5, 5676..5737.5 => 1.08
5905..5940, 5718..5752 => 1.06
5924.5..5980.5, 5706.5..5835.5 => 1.05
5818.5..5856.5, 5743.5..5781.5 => 1.06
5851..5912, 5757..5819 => 1.05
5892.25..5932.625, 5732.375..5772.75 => 1.07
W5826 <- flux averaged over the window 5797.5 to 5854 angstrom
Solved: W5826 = 72.4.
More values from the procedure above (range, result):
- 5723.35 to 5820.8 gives 71.7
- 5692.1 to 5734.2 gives 74.3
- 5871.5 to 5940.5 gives 72.3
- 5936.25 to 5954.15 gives 73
